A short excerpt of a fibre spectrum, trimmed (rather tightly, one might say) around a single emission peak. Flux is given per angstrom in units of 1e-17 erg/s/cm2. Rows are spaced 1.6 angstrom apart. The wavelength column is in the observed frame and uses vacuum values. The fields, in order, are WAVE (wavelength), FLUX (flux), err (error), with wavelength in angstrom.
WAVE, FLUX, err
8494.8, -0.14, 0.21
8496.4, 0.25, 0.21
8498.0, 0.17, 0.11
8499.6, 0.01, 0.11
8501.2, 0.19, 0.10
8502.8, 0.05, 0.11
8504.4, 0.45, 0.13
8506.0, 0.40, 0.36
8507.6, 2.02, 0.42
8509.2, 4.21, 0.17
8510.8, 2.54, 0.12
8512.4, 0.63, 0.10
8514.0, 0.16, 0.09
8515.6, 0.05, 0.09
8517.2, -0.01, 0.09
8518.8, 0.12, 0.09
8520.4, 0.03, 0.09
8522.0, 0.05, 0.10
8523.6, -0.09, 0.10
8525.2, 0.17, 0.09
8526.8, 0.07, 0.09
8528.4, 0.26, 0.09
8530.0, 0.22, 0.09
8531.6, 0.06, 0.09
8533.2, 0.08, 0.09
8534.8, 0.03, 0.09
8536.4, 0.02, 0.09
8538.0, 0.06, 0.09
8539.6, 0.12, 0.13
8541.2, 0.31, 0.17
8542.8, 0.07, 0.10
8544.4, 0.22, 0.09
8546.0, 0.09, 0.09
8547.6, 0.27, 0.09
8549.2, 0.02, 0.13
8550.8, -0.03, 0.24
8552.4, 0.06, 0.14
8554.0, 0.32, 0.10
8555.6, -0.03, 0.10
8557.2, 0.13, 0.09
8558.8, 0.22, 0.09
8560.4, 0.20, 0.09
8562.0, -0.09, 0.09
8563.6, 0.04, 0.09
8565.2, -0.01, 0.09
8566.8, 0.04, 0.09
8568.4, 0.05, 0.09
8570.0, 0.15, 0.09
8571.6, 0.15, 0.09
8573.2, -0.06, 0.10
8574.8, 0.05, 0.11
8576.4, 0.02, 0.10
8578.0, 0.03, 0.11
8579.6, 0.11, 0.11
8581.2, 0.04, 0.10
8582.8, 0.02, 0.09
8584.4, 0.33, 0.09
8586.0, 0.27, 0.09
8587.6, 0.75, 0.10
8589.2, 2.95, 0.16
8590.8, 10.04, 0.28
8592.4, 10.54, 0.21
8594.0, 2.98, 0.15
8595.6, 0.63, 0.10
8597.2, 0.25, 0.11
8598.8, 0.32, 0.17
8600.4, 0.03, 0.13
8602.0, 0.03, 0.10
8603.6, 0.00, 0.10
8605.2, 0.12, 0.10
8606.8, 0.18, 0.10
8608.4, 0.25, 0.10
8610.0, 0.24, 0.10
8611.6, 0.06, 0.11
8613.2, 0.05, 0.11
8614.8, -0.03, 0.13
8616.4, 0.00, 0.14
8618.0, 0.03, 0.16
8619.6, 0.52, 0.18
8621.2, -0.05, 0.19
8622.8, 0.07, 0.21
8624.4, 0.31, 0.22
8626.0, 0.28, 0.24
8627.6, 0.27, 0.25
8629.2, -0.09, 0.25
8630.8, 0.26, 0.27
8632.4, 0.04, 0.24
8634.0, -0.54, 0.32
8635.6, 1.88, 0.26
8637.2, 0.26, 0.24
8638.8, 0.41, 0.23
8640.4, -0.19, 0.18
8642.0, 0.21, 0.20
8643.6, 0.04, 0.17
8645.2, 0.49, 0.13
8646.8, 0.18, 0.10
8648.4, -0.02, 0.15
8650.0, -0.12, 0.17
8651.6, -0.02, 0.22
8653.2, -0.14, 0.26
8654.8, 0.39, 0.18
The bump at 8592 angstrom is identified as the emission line [O III]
